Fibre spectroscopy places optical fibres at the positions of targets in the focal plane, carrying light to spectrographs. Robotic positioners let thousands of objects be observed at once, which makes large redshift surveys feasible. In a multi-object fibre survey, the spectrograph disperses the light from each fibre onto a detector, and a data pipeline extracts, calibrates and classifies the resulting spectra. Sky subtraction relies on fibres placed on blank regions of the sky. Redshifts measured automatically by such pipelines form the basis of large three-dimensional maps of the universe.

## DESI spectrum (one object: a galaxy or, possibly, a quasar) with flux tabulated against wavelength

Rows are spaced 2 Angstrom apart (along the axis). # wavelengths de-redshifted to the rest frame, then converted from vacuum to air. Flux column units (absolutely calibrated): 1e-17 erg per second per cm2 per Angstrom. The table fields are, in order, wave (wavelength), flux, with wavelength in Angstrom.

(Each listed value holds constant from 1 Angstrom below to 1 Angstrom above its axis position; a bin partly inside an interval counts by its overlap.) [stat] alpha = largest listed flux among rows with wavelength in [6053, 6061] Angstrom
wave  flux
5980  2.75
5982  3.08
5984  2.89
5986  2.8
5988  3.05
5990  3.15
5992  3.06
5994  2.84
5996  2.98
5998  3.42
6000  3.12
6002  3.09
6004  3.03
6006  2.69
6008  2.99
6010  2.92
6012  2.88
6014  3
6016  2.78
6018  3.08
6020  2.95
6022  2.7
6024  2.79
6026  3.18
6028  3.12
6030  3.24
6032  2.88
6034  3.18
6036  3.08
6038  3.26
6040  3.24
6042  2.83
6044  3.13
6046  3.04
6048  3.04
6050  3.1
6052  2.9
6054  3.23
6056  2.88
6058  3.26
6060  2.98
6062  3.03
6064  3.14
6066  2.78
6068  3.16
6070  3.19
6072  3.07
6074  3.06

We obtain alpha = 3.26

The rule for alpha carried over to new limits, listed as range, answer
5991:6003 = 3.42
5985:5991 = 3.15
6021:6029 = 3.18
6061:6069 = 3.16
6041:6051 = 3.13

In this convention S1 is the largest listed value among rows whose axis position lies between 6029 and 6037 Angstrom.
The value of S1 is 3.24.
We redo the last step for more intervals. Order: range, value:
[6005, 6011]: 2.99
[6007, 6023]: 3.08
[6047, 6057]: 3.23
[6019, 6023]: 2.95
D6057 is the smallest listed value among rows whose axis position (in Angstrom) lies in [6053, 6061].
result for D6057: 2.88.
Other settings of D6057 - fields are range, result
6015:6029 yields 2.7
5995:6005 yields 2.98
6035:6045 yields 2.83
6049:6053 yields 2.9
